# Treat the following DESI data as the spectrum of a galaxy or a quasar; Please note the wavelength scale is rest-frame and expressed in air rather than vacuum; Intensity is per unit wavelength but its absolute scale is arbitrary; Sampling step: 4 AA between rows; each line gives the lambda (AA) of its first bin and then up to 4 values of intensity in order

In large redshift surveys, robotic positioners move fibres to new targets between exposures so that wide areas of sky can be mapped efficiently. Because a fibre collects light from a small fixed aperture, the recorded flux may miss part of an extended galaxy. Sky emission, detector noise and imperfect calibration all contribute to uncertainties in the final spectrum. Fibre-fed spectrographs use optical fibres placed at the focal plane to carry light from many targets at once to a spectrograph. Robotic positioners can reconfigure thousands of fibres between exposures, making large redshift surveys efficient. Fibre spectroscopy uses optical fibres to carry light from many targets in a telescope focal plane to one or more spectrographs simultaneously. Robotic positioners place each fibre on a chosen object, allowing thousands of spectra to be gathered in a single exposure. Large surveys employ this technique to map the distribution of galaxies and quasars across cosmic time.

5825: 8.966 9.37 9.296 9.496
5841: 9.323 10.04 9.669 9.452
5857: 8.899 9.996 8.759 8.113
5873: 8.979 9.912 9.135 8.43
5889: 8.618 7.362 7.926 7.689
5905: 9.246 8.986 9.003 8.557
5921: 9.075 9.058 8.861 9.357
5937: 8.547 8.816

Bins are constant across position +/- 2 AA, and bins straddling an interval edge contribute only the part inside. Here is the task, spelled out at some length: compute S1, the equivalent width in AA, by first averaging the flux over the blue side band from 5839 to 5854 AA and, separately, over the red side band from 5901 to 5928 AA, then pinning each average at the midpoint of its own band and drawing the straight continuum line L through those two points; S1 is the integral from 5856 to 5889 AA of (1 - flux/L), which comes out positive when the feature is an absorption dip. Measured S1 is 1.20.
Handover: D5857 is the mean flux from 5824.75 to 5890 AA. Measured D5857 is 9.22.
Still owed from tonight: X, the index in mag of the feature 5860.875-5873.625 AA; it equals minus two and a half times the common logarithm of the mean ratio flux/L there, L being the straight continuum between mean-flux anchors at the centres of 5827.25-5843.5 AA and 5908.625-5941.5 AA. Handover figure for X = 0.05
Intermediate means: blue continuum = 9.39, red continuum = 8.92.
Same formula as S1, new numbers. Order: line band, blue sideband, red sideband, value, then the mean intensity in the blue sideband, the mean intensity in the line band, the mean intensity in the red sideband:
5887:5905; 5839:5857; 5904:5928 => 2.15 AA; 9.54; 8.05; 8.97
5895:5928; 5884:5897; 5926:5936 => -0.43 AA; 8.08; 8.7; 9.05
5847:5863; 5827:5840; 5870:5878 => -0.36 AA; 9.38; 9.5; 9.22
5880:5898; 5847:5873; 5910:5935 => 1.58 AA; 9.13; 8.27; 8.99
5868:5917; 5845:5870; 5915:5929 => 2.36 AA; 9.26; 8.62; 8.89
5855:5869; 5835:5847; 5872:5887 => 0.43 AA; 9.62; 9.06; 9.12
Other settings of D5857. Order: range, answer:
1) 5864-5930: 8.69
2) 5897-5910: 8.5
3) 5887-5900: 7.95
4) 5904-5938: 8.97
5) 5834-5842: 9.41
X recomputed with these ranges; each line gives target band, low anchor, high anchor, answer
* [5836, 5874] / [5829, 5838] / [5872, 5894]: -0.02 mag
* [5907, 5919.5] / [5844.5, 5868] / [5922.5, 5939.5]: 0.02 mag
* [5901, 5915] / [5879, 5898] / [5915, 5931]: -0.03 mag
